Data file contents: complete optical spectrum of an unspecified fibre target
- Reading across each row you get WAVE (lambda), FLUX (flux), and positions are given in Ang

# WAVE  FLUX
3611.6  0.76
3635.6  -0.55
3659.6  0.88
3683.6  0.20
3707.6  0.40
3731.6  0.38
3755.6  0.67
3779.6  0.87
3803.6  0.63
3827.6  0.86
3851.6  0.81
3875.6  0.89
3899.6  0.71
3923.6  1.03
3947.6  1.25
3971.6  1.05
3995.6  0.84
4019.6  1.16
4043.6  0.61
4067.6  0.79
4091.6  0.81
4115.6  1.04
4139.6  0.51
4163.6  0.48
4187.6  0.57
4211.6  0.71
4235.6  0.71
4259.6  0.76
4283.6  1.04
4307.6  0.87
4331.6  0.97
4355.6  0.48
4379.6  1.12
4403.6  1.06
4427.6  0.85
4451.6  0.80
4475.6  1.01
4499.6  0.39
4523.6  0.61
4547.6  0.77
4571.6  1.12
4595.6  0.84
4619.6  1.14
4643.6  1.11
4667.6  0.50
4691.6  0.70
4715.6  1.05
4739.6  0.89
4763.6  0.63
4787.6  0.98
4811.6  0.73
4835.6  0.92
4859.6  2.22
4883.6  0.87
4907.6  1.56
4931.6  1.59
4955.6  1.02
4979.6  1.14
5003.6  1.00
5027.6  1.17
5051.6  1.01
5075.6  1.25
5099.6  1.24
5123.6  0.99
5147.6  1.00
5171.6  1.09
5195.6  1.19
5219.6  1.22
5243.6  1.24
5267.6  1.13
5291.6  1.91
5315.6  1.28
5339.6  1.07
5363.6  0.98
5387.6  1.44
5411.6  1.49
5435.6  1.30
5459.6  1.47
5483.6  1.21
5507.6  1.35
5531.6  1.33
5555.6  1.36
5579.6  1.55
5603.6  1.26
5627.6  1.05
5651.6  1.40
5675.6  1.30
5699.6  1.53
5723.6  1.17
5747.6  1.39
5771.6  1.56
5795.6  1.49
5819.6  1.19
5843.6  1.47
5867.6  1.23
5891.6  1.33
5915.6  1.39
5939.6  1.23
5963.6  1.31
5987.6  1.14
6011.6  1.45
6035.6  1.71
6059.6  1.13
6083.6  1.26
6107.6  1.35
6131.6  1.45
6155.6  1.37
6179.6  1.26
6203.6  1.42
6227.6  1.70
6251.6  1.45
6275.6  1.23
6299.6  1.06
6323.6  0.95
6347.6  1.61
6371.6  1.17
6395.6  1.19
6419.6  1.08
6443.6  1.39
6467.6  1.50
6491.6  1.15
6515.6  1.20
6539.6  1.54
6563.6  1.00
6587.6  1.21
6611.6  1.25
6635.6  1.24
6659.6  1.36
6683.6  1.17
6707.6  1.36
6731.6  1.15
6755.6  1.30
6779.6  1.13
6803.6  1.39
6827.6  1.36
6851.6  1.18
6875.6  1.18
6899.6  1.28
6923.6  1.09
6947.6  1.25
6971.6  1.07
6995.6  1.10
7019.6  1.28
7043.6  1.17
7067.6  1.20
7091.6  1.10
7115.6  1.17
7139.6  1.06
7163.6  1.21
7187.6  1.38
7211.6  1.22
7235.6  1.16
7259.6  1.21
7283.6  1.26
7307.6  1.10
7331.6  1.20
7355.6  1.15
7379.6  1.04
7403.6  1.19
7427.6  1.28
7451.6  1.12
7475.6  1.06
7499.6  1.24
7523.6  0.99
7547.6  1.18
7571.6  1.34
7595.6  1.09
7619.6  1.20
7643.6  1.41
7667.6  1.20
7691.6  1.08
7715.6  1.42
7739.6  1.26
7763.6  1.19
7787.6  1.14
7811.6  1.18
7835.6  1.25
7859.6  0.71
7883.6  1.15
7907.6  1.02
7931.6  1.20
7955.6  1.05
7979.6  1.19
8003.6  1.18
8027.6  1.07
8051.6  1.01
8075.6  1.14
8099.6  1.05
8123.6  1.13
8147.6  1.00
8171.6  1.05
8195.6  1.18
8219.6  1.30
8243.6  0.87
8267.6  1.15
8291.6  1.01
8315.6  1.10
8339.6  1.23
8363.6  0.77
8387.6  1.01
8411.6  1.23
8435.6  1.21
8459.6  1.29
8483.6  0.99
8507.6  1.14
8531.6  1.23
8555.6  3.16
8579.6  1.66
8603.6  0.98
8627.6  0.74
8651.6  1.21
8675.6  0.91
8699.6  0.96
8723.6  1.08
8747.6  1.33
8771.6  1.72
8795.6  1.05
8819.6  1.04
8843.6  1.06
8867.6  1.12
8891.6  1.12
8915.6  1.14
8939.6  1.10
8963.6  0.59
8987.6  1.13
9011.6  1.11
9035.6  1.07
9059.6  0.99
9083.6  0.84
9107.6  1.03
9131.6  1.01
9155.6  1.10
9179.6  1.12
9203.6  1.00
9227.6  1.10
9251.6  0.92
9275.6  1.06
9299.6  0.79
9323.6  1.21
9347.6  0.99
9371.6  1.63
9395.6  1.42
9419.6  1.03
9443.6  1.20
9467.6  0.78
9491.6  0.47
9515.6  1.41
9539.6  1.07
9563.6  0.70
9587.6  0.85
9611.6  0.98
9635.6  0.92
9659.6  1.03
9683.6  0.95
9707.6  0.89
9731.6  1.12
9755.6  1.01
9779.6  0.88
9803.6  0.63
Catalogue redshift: 0.30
